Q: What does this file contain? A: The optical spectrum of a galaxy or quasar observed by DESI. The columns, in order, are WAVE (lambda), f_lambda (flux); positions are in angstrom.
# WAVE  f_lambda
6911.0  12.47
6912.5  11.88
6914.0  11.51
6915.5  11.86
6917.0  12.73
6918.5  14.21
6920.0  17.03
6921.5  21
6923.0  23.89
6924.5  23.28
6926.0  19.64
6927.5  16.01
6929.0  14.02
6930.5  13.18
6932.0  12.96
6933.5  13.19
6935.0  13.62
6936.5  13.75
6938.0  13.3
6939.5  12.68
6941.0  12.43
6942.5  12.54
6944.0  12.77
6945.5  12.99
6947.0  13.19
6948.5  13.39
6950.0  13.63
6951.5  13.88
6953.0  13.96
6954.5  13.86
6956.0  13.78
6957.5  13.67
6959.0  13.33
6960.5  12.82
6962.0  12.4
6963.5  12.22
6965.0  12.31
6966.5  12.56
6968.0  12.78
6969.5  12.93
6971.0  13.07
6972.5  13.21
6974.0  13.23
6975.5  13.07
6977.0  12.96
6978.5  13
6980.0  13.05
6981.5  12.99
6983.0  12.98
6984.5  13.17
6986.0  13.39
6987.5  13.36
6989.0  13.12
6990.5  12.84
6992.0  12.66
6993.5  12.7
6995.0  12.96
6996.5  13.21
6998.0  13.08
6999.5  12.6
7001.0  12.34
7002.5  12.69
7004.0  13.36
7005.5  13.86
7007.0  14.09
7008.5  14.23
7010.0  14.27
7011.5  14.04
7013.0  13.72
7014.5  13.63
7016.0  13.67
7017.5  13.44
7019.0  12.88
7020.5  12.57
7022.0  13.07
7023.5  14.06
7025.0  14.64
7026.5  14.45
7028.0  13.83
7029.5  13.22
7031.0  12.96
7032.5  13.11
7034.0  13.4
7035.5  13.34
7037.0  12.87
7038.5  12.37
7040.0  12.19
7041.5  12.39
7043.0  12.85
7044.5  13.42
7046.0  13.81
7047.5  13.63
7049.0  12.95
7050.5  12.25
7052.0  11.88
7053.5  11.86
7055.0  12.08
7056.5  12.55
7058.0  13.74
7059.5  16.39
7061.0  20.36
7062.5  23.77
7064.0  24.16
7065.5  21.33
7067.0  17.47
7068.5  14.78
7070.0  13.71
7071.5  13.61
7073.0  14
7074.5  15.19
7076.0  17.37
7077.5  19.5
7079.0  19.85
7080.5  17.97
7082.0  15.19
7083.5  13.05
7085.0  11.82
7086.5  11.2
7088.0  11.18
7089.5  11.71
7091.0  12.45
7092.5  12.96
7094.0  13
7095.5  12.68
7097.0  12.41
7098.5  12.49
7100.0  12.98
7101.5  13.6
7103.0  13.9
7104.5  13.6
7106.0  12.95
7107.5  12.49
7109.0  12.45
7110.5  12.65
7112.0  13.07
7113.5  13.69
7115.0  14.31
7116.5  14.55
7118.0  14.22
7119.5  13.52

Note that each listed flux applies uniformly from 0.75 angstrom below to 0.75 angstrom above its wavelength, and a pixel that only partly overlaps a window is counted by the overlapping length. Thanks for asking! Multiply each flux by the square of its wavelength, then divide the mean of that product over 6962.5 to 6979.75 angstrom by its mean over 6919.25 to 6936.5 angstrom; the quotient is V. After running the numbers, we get 0.8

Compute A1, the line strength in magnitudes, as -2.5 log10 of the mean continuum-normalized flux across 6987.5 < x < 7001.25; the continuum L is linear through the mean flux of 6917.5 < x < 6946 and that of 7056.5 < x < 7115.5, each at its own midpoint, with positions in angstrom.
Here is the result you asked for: 0.177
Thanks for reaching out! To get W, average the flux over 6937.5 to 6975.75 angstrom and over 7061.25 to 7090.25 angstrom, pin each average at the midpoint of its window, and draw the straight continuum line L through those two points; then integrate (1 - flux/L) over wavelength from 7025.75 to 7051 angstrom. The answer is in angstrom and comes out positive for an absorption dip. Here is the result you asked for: 3.5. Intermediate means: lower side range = 13.1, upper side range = 16.2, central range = 13.1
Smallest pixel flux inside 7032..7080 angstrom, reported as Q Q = 11.86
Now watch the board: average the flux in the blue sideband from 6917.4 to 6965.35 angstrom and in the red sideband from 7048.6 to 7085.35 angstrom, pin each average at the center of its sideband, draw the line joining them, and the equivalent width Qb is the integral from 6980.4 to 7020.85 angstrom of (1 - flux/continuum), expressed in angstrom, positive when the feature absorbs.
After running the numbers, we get 5.2 angstrom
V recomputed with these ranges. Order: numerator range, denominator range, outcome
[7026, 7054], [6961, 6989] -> 1.02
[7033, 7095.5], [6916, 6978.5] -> 1.07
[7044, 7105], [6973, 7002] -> 1.16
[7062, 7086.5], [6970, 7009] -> 1.31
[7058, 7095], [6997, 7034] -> 1.20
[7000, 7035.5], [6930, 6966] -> 1.05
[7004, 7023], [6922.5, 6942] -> 0.91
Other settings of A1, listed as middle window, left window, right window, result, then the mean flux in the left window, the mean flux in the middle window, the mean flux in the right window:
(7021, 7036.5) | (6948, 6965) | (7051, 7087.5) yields 0.11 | 13.3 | 13.6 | 15.9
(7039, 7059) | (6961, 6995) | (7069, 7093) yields 0.10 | 12.9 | 12.8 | 14.4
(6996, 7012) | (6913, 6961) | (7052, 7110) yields 0.09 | 14.5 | 13.4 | 14.7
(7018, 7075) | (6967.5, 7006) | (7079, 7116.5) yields -0.10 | 13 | 14.4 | 13.2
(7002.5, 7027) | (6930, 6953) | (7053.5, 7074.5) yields 0.11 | 13.2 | 13.7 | 16.5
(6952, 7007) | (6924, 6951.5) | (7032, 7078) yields 0.11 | 14.2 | 13.1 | 14.9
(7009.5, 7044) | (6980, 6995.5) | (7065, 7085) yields 0.08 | 13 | 13.3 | 16.2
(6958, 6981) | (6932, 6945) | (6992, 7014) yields 0.03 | 13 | 12.9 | 13.3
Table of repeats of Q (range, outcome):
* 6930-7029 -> 12.22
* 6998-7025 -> 12.34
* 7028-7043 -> 12.19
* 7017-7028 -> 12.57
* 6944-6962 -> 12.4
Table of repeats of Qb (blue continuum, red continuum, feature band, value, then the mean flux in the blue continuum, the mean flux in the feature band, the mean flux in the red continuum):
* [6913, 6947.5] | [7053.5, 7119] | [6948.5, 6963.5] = 1.4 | 14.9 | 13.4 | 14.7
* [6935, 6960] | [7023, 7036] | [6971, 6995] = 0.8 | 13.3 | 13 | 13.7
